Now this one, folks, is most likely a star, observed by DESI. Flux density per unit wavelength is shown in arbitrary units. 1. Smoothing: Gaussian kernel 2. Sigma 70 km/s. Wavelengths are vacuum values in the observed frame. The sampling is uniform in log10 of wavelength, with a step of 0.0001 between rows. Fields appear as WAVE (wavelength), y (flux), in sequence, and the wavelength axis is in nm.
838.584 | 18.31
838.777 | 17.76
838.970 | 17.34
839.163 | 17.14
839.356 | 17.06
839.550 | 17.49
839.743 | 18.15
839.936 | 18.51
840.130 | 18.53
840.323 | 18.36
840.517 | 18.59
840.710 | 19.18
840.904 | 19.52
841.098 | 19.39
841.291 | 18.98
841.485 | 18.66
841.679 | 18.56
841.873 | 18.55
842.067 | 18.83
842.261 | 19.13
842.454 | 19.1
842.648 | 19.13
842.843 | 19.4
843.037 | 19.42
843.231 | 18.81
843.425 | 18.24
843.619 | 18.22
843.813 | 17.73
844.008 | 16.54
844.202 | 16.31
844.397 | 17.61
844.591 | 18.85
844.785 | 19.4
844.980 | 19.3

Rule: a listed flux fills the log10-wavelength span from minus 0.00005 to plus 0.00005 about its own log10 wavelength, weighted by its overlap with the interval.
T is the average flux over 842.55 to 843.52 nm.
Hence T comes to 19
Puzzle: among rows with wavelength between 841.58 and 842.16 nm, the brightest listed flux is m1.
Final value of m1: 18.83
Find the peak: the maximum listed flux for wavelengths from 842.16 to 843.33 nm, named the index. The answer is 19.42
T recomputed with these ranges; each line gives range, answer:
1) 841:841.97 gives 18.8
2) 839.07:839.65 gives 17.2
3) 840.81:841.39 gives 19.3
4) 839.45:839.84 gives 17.8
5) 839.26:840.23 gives 17.9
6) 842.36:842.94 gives 19.2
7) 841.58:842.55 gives 18.8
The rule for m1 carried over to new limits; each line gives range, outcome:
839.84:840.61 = 18.59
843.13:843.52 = 18.81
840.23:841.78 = 19.52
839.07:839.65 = 17.49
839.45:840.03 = 18.51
